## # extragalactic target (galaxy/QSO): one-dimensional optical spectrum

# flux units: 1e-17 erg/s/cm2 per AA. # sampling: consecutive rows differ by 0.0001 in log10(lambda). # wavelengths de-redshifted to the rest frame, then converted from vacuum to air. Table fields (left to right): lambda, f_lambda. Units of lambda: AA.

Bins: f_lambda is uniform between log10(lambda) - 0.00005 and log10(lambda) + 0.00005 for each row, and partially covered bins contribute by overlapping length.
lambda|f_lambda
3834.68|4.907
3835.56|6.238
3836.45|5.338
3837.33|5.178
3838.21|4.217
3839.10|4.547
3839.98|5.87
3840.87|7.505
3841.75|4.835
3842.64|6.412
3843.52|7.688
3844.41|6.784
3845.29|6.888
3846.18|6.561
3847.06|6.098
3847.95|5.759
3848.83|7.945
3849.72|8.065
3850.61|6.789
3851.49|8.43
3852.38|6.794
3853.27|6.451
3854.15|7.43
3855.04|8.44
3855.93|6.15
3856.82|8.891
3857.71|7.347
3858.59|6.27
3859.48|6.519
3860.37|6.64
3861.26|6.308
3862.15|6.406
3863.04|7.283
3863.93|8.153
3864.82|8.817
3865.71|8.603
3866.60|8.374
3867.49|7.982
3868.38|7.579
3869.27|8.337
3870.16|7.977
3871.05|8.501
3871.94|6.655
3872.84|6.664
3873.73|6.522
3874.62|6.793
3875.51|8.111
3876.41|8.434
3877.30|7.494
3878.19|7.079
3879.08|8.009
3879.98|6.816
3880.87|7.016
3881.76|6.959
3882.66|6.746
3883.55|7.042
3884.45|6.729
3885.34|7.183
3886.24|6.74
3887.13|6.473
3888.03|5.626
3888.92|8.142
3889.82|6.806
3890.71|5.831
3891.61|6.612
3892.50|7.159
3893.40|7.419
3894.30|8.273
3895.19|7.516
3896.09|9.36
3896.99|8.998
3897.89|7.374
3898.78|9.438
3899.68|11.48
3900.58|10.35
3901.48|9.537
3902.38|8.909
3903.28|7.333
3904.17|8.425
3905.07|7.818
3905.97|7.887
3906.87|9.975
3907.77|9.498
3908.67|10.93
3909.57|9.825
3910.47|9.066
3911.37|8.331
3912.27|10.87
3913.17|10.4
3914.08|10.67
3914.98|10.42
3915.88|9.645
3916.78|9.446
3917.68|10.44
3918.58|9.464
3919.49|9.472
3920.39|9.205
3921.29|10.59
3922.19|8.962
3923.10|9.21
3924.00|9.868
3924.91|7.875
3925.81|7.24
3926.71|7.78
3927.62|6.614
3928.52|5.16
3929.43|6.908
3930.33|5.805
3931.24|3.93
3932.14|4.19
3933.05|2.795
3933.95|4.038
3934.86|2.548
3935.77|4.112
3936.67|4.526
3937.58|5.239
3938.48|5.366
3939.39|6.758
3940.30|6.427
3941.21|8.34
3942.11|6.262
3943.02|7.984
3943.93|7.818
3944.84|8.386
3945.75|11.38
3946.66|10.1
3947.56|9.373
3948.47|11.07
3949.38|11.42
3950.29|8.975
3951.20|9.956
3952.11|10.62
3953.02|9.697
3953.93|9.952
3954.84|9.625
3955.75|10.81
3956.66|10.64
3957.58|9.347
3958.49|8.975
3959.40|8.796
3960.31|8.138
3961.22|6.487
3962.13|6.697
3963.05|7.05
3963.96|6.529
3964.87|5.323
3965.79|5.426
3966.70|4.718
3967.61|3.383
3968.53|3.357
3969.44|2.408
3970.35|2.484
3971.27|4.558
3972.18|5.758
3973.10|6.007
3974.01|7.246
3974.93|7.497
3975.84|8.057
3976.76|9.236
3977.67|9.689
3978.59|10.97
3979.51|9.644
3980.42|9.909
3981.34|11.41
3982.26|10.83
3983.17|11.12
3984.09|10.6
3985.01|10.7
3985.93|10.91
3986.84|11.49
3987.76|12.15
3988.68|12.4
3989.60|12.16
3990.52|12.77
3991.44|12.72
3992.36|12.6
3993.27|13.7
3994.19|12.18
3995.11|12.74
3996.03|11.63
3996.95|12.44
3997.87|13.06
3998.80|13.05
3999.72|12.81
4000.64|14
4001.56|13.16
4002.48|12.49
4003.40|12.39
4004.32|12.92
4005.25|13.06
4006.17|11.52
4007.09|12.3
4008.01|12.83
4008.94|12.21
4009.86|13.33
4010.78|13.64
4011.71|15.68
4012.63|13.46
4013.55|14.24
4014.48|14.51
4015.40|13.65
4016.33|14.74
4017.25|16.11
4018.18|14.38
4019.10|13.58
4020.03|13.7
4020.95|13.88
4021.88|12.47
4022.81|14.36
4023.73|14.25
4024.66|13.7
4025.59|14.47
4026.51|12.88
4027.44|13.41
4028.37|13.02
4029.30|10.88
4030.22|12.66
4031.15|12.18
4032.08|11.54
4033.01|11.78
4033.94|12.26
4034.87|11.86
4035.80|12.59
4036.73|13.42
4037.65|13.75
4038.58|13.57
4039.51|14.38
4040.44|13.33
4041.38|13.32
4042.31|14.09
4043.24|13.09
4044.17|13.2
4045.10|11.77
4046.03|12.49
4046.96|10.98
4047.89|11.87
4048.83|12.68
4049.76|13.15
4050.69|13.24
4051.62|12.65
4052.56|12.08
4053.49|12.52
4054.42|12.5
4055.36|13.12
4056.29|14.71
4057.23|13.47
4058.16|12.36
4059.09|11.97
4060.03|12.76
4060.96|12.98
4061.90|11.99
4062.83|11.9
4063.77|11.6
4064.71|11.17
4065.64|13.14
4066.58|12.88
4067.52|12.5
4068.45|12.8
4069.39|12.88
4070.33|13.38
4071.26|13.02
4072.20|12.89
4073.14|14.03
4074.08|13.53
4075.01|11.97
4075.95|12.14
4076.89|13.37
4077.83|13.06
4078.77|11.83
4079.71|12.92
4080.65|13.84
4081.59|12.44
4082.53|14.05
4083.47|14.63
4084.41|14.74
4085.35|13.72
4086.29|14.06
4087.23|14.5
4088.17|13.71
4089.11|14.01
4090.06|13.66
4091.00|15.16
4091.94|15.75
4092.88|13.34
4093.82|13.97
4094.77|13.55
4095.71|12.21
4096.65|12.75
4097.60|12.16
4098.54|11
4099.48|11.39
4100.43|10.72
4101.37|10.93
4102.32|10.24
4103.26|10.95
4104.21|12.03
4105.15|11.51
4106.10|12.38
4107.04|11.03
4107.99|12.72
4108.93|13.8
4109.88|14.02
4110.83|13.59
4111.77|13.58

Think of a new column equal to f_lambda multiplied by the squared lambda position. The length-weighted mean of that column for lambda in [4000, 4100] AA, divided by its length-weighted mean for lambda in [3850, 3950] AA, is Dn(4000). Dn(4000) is 1.8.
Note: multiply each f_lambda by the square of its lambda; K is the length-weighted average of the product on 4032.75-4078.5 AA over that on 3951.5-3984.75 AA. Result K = 1.7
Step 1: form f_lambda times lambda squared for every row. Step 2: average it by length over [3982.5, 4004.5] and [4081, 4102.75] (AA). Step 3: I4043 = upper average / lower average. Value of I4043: 1.12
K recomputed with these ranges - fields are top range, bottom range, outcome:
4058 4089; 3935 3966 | 1.70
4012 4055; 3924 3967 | 1.85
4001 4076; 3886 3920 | 1.59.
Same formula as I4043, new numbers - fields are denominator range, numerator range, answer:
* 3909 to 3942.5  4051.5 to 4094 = 1.89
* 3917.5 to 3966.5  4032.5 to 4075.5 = 1.74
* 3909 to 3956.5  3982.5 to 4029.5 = 1.65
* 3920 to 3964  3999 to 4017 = 1.78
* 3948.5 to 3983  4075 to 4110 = 1.73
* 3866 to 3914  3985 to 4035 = 1.71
